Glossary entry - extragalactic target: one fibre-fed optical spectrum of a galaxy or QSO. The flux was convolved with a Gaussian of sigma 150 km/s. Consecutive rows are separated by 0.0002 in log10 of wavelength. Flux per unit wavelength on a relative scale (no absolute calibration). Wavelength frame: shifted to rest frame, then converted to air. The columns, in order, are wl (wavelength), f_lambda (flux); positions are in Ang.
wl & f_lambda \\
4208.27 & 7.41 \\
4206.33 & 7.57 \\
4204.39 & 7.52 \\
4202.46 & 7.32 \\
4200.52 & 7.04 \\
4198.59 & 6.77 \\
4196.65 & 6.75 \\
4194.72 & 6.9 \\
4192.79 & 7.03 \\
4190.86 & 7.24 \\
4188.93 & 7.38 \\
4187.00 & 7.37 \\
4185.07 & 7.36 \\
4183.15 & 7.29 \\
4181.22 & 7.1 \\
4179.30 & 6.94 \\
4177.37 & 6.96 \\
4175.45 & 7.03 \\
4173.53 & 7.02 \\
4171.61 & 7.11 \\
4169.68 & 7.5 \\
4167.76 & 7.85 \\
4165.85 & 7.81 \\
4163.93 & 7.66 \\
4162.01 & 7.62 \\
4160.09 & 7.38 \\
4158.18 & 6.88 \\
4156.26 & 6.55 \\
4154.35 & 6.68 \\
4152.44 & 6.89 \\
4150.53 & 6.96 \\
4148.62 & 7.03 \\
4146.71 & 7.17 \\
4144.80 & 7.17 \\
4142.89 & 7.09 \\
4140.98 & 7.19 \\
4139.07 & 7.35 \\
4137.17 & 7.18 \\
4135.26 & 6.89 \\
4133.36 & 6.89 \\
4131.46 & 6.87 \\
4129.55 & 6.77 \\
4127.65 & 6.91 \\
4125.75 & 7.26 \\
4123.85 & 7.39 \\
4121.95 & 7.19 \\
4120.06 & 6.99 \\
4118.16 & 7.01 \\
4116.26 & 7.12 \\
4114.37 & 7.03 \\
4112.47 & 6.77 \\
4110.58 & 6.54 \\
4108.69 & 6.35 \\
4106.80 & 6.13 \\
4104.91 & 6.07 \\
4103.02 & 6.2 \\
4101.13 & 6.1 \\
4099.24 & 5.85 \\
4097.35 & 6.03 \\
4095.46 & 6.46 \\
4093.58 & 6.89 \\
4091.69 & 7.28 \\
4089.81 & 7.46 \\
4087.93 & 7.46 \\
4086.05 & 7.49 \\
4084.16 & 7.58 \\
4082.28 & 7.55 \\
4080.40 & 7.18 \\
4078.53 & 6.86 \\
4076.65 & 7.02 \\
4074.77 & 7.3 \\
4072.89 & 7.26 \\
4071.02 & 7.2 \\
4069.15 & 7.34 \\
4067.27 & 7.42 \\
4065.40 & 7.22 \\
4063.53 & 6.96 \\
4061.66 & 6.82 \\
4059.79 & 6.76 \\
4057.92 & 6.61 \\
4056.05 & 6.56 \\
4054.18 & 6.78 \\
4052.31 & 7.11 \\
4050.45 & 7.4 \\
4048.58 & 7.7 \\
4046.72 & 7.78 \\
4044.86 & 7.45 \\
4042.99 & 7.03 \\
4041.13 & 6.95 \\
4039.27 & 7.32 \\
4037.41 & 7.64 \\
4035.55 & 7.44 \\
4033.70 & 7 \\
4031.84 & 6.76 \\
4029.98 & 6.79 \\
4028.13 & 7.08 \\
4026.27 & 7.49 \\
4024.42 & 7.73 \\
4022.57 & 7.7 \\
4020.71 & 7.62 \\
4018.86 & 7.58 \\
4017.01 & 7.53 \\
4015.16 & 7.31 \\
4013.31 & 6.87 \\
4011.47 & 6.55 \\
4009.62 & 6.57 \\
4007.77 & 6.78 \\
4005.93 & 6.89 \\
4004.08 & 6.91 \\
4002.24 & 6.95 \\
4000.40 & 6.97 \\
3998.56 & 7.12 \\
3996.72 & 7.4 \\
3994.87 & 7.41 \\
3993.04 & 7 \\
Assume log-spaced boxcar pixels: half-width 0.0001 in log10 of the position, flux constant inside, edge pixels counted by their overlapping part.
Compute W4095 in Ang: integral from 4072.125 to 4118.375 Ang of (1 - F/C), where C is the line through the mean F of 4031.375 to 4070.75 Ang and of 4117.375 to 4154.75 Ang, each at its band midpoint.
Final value 1.7 Ang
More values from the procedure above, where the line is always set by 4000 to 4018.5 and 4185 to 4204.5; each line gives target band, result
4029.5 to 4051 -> -0.9 Ang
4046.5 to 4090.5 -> -1.1 Ang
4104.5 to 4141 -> 0.8 Ang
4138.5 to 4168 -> -0.4 Ang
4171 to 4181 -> 0.1 Ang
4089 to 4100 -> 0.6 Ang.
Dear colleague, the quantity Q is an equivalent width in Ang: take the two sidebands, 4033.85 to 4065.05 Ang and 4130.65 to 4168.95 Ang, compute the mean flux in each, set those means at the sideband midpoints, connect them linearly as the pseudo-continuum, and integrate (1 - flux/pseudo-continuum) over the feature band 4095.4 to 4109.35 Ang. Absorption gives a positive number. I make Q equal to 2.0 Ang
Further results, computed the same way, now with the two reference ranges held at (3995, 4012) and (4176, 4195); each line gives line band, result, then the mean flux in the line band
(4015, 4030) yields -1.1 Ang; 7.47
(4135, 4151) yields 0.0 Ang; 7.13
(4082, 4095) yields -0.6 Ang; 7.34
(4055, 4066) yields 0.3 Ang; 6.81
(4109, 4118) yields 0.3 Ang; 6.84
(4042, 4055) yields -0.6 Ang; 7.32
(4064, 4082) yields -0.5 Ang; 7.21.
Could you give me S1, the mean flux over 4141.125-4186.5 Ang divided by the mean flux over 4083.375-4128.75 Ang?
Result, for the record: 1.05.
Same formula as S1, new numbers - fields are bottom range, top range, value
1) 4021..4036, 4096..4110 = 0.84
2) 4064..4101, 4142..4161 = 0.99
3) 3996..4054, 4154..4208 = 1.00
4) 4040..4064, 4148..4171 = 1.02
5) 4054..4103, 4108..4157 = 1.00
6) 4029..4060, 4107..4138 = 0.97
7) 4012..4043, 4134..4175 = 0.99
